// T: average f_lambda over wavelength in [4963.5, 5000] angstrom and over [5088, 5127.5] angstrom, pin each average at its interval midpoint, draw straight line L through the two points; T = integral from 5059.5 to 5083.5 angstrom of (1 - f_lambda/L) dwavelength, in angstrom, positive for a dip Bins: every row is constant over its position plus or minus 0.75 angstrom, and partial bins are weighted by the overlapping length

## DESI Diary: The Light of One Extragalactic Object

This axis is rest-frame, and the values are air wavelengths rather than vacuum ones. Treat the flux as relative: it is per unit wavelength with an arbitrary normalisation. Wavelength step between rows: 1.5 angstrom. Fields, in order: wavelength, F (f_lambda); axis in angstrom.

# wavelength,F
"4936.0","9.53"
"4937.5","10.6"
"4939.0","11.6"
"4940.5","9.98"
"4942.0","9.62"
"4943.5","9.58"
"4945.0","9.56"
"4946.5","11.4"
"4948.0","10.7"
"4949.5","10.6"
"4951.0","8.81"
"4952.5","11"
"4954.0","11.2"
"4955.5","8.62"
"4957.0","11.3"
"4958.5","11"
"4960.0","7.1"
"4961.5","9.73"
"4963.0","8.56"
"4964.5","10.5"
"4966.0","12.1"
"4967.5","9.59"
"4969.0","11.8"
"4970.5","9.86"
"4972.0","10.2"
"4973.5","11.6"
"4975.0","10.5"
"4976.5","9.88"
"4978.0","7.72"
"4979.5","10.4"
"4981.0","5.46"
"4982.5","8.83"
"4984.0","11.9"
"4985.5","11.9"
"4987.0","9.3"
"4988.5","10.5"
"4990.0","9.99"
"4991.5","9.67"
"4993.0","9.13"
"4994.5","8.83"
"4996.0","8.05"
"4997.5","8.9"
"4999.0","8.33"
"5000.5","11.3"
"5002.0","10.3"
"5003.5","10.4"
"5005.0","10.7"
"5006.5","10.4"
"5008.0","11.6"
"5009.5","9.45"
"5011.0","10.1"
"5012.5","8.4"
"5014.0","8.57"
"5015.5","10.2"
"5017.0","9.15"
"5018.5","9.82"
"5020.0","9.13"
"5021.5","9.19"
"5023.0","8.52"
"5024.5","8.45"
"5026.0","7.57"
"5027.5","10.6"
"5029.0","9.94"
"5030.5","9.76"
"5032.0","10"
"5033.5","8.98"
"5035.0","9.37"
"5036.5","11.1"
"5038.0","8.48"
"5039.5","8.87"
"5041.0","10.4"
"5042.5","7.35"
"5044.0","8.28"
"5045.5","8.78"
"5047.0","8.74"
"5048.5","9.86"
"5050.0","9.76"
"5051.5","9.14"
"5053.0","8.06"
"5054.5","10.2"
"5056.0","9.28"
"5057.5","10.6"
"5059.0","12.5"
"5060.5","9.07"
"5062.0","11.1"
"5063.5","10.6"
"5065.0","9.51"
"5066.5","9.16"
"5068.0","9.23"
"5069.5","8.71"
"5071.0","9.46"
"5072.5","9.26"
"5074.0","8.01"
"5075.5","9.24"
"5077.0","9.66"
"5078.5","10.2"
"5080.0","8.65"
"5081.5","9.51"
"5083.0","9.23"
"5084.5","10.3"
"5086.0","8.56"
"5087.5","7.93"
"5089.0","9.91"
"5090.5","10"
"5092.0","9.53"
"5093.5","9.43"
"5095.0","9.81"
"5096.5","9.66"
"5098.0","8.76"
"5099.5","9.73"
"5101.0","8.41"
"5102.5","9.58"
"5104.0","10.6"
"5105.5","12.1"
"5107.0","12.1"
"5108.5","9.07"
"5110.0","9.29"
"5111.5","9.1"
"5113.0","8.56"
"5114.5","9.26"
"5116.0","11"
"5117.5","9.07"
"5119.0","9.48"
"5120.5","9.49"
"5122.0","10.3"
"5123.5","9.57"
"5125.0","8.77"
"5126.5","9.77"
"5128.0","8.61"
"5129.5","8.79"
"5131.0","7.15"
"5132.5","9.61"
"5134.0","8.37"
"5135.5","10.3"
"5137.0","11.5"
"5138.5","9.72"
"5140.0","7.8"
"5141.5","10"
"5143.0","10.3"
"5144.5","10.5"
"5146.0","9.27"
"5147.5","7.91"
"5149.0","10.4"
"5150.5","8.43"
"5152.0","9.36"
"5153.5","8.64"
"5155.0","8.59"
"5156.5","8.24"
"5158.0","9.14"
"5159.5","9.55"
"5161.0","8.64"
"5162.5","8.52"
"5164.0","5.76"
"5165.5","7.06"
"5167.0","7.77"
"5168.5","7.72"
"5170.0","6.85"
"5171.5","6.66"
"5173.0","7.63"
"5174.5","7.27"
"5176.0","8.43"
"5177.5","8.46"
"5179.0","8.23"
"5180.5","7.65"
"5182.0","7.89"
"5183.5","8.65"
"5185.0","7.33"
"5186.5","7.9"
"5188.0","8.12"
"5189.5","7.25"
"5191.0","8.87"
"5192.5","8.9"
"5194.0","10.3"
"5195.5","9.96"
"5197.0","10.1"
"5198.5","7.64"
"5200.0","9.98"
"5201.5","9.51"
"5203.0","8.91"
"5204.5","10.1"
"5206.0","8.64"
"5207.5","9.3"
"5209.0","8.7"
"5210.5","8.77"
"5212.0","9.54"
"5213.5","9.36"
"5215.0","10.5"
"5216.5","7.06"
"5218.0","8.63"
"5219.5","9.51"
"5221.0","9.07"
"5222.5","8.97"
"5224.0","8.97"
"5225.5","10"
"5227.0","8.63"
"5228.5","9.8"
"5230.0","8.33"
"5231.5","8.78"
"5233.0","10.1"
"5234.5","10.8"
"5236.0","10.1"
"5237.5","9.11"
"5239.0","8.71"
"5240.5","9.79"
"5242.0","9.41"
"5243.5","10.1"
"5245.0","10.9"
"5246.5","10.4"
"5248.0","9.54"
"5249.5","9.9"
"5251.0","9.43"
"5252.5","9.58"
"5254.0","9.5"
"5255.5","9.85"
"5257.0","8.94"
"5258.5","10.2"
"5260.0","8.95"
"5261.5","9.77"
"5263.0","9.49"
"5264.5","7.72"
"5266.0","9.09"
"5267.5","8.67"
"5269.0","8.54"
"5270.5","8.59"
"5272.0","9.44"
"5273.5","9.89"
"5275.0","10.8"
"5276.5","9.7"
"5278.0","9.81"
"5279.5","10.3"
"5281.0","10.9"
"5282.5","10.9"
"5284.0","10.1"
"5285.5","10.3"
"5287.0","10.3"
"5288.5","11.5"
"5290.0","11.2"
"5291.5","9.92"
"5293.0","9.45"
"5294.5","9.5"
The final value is 0.7 angstrom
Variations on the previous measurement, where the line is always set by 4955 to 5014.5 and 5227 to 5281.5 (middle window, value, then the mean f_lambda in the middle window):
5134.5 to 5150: -0.1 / 9.73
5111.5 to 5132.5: 1.0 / 9.23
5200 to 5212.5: 0.5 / 9.22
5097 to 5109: -0.4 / 10.1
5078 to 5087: 0.4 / 9.35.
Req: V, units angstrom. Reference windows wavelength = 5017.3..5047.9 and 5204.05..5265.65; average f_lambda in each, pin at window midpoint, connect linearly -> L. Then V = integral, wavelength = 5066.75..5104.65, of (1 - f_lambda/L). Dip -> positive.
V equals -0.4 angstrom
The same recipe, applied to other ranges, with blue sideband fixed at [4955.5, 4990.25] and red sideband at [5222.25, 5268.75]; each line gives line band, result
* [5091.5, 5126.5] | 0.10 angstrom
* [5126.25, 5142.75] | 0.70 angstrom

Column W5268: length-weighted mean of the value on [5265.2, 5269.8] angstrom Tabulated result 8.75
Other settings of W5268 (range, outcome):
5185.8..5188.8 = 8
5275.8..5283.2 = 10.3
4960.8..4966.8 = 10.2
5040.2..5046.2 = 8.7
